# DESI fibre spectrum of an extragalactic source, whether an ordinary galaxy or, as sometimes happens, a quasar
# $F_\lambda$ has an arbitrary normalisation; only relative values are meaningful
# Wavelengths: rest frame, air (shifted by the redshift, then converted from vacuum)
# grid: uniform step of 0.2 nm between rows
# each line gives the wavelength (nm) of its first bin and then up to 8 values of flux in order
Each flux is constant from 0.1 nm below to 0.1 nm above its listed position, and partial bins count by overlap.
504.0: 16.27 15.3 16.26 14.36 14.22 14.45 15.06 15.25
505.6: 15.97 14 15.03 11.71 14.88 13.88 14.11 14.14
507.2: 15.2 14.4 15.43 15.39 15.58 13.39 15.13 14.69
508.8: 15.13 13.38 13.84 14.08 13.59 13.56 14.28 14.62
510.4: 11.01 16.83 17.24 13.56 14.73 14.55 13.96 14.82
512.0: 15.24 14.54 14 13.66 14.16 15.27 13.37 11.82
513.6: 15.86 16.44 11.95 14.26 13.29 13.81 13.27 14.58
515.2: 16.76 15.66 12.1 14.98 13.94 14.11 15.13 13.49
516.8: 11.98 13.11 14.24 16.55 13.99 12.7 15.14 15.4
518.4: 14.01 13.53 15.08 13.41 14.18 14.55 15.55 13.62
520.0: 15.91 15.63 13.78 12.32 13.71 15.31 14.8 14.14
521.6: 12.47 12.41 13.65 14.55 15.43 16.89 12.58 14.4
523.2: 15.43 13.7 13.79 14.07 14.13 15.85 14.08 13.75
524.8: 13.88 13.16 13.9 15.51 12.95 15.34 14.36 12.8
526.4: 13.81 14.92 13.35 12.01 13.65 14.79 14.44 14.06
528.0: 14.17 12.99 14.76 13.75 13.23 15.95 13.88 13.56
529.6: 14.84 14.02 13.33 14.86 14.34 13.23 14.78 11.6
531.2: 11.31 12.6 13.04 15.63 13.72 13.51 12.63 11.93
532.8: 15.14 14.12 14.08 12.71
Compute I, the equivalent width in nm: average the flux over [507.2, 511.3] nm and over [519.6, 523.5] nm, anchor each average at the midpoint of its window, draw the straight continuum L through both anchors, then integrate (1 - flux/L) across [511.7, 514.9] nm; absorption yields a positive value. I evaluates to 0.072 nm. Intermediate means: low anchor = 14.5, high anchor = 14.3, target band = 14.1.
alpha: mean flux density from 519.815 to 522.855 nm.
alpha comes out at 14.2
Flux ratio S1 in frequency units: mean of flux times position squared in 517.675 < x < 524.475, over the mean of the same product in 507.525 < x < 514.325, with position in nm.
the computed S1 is 1.03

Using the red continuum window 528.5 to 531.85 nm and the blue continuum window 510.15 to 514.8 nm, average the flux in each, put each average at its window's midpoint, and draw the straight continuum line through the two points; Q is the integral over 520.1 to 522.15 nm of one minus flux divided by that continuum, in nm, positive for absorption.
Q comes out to 0.03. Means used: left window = 14.3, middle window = 13.8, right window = 13.7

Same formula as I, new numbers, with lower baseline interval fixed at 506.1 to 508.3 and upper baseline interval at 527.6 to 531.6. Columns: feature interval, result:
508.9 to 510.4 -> 0.06 nm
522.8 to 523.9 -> -0.02 nm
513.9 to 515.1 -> 0.05 nm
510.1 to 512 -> -0.05 nm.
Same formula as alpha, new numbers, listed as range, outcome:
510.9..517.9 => 14.2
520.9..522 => 13.8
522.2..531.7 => 14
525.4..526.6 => 14.1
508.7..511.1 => 14.3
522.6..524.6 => 14.3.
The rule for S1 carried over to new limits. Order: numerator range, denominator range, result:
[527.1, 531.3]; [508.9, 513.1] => 1.04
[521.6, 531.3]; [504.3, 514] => 1.03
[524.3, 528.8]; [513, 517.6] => 1.03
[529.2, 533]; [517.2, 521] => 0.99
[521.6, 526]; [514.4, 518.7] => 1.03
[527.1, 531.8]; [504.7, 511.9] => 1.04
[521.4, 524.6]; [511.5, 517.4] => 1.04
